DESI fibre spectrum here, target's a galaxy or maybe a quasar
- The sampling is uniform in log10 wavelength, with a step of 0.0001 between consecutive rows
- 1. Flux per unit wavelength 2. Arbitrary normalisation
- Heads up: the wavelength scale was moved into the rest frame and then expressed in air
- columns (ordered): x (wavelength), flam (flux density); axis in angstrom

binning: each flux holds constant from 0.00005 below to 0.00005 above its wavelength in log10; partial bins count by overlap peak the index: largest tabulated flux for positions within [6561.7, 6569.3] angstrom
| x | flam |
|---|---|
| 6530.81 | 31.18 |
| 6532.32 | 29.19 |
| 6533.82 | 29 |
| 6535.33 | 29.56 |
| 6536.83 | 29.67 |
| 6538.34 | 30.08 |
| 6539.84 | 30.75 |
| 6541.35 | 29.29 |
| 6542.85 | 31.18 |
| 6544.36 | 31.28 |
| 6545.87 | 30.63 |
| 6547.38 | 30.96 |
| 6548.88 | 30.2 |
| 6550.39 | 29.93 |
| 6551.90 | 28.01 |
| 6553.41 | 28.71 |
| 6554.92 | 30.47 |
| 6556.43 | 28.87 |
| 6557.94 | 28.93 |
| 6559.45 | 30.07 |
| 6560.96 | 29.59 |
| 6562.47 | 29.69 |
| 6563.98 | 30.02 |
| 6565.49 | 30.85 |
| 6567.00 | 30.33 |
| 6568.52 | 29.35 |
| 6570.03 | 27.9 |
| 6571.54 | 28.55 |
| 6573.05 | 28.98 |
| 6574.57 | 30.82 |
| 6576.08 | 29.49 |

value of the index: 30.85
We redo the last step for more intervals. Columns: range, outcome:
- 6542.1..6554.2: 31.28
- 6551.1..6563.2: 30.47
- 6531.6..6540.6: 30.75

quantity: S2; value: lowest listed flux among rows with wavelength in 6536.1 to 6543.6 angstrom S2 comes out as 29.29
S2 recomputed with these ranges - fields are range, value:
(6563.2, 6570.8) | 27.9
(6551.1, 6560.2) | 28.01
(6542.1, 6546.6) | 30.63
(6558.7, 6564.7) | 29.59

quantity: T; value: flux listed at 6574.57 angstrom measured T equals 30.82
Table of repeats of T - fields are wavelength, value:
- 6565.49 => 30.85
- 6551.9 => 28.01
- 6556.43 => 28.87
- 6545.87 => 30.63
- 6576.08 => 29.49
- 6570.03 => 27.9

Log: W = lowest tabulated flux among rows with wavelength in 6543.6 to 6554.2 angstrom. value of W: 28.01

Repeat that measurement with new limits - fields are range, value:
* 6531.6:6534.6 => 29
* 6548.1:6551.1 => 29.93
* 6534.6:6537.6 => 29.56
